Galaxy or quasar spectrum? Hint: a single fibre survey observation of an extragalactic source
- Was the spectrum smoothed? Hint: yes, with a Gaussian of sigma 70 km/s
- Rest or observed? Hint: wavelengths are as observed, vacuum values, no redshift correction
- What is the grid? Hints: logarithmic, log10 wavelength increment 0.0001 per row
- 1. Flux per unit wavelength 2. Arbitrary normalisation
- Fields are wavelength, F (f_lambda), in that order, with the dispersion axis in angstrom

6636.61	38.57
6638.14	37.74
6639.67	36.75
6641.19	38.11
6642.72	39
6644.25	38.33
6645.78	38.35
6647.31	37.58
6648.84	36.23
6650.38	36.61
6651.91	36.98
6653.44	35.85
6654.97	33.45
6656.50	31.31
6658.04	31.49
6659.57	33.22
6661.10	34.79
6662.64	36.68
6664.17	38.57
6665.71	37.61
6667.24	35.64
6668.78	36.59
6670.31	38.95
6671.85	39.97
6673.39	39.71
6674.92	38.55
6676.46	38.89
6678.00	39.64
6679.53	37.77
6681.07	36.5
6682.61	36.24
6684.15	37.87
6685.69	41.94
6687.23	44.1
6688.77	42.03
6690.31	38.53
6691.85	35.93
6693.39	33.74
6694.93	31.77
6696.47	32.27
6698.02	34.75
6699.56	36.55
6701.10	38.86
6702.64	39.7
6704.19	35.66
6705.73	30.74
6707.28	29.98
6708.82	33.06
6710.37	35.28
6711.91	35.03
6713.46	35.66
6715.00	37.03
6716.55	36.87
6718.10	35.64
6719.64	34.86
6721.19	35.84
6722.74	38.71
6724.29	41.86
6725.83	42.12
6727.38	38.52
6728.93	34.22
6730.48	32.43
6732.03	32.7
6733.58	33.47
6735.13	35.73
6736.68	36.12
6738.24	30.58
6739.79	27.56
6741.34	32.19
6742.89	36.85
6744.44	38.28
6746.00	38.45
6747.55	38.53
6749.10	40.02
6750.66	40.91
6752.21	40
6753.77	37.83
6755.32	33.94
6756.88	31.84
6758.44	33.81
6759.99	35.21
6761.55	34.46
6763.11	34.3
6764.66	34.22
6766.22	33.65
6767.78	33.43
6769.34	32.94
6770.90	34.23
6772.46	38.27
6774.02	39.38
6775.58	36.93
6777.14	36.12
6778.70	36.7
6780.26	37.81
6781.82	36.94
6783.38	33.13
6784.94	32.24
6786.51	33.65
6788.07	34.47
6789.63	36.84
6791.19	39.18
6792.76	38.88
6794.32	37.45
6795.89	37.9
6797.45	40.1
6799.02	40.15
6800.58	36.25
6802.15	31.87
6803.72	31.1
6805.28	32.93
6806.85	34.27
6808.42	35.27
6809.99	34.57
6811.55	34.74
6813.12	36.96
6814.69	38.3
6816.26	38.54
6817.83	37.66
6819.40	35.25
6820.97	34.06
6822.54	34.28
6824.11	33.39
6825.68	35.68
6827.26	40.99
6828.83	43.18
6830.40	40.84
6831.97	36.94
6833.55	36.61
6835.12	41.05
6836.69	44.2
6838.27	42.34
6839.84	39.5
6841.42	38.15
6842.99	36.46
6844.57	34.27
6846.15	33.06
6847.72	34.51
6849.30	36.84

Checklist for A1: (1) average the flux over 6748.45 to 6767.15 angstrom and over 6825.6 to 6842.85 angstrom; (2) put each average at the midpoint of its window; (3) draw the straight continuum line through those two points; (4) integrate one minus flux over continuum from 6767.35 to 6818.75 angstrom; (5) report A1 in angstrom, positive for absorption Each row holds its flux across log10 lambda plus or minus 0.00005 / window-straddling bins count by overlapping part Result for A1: 2.3 angstrom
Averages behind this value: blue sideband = 35.8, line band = 36.1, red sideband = 40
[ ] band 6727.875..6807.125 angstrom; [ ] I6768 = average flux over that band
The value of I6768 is 35.5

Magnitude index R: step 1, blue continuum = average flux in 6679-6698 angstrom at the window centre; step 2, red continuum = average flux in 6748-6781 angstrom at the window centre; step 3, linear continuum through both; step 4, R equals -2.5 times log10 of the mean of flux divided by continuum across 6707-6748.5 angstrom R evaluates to 0.03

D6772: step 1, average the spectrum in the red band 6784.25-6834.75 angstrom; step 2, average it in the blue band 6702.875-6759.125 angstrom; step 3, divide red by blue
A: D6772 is 1.0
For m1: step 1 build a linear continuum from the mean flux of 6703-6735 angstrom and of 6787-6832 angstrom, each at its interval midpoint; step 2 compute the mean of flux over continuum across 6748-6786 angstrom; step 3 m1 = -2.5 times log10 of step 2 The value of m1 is 0.01 mag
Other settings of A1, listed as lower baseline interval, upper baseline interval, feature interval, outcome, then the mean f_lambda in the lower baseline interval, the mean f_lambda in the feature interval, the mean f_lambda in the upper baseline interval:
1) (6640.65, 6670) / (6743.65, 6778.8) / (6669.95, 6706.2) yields -1.40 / 36.2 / 37.6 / 36.2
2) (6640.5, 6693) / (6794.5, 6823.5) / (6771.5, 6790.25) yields 0.06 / 37.4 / 36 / 35.8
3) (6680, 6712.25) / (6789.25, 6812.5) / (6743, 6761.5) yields -0.45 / 36.2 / 37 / 36.1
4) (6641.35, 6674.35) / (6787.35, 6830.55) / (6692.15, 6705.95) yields 0.55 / 36.6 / 35.1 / 36.6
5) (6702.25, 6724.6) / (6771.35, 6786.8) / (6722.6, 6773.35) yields 0.29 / 35.5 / 35.6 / 36.2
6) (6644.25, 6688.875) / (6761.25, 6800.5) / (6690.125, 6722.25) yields 1.57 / 37.3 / 35.1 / 36.2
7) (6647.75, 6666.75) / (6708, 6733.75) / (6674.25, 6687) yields -1.10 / 35.3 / 38.7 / 36.1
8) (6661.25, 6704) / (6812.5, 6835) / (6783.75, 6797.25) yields 0.40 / 37.7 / 36.4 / 37.4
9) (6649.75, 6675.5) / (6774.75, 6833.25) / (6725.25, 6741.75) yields 1.00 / 36.2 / 34.1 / 36.4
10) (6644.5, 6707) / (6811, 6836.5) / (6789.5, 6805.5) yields 0.31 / 36.7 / 36.7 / 37.6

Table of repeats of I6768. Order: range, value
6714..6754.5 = 36.4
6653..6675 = 36.1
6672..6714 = 36.7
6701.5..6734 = 35.7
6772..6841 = 37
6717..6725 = 37.3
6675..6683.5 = 37.9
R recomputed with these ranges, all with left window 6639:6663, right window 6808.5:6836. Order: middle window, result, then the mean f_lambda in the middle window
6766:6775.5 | 0.04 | 35.5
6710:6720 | 0.02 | 35.8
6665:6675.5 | -0.06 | 38.2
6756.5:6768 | 0.09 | 34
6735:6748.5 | 0.05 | 35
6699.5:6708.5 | 0.04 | 35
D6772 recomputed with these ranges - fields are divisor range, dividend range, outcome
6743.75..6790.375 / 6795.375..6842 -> 1.04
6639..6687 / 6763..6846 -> 0.98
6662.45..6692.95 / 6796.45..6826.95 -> 0.92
